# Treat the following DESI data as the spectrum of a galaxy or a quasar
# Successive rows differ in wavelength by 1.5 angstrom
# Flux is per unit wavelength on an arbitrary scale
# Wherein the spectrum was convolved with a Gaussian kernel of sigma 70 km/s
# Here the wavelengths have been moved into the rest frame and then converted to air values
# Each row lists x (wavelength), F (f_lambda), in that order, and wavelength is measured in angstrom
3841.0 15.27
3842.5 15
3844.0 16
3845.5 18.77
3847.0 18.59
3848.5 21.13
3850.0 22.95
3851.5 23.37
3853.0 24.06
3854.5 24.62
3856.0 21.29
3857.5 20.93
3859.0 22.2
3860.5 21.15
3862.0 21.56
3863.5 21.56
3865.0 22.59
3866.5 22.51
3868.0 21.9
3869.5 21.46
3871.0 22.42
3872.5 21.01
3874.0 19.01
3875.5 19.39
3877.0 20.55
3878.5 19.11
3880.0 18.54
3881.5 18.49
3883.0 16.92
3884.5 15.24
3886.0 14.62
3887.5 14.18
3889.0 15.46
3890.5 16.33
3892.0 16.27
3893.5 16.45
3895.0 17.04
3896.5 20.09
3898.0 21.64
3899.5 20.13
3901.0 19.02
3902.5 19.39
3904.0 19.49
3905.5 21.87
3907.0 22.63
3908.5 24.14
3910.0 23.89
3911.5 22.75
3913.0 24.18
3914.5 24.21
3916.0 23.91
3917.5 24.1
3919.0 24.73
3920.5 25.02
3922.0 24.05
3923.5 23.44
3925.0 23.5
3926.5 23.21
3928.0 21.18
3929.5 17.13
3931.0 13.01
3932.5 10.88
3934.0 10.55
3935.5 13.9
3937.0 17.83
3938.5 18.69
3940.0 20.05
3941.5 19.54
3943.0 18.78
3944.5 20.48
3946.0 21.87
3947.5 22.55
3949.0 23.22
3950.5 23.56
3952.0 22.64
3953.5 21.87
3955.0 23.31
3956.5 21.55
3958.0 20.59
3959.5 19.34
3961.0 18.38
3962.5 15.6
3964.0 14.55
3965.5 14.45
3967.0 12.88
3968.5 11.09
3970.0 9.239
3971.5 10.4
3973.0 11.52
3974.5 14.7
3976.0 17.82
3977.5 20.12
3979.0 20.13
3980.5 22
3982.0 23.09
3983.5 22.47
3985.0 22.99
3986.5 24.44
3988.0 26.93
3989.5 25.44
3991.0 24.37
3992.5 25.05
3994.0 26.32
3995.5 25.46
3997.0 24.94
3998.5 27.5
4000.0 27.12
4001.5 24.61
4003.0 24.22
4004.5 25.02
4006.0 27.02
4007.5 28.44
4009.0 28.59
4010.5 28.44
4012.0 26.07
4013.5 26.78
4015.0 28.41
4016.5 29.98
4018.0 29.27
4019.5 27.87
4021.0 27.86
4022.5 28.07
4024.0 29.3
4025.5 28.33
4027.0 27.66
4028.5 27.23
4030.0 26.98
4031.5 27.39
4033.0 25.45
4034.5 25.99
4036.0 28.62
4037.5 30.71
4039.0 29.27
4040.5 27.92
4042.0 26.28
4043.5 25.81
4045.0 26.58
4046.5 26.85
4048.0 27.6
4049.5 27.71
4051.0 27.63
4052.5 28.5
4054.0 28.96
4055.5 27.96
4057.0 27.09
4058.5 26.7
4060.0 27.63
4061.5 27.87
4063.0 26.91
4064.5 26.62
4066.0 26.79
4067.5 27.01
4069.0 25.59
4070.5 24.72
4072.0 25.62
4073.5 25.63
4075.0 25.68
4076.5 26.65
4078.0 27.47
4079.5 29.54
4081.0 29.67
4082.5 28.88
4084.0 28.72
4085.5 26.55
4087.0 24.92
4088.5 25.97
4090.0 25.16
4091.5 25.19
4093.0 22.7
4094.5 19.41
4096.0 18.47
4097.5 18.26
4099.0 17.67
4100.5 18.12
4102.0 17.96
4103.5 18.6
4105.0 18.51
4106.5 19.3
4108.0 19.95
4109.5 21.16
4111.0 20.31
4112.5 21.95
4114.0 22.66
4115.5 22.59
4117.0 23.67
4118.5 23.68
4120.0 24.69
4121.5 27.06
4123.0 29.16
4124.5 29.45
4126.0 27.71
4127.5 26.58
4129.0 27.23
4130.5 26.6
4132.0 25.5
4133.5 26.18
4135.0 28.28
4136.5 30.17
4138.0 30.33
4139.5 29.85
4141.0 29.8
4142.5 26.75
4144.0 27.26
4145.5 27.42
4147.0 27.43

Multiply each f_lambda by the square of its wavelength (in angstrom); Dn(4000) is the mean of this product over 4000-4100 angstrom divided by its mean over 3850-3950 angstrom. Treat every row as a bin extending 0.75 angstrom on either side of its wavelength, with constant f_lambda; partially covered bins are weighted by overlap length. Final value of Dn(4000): 1.42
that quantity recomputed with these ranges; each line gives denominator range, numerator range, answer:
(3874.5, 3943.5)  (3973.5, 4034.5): 1.38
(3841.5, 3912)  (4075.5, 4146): 1.40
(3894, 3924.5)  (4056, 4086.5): 1.32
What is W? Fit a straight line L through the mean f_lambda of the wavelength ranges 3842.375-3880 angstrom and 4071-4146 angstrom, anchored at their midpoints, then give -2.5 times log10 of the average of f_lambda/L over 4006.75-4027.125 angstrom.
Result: -0.20 mag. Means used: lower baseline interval 21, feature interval 28.2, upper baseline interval 24.8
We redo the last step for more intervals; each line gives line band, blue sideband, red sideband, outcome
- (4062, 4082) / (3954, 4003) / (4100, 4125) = -0.23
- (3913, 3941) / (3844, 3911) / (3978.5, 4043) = 0.12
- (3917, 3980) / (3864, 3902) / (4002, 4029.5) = 0.23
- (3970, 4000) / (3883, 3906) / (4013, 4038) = 0.15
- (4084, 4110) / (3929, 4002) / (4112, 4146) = 0.19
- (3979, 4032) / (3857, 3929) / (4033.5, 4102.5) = -0.10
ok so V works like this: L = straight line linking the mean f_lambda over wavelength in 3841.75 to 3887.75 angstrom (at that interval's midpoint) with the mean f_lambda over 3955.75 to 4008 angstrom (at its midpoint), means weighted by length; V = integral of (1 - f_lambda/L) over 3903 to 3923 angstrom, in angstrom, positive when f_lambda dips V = -2.95 angstrom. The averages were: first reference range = 20.1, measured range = 23.4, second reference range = 20.8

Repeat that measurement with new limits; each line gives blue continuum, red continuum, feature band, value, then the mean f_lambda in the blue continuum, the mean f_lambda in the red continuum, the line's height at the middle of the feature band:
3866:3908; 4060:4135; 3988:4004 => -2.7 angstrom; 19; 24.5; 21.8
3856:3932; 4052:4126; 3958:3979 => 6.7 angstrom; 20.4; 24.6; 22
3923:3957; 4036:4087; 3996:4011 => -1.8 angstrom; 19.6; 27.3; 23.7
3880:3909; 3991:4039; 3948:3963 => 1.1 angstrom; 18.3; 27.2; 22.8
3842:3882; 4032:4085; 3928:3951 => 5.1 angstrom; 20.8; 27.3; 23.4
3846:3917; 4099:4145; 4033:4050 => -3.1 angstrom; 20.4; 24.6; 23.2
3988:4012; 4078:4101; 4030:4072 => -3.7 angstrom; 26.2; 24.1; 25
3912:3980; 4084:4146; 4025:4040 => -4.2 angstrom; 19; 24.3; 21.7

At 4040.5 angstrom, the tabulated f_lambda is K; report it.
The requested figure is 27.92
